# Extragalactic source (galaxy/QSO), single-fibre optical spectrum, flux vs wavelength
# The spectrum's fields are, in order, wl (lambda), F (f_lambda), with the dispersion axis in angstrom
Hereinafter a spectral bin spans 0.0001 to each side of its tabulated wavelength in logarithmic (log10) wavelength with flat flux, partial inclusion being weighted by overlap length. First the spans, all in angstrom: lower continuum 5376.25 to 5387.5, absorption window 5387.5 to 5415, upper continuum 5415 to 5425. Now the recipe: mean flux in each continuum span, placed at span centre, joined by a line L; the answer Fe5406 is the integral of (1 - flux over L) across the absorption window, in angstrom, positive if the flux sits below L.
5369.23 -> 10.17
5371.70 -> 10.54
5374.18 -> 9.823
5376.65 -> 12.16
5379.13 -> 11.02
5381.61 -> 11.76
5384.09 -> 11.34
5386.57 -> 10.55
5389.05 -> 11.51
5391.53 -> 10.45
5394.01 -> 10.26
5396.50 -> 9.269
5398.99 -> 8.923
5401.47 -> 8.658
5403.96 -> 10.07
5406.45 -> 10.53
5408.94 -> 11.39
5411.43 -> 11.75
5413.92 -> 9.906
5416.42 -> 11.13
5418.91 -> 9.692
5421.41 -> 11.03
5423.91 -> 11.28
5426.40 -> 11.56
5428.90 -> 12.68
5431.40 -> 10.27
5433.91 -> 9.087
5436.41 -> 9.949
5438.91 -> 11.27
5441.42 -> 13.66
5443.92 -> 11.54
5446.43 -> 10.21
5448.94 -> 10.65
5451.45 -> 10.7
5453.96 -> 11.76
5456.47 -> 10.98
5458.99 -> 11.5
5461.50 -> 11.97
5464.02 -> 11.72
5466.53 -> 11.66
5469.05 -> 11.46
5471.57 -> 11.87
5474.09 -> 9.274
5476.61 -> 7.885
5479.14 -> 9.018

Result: 1.94 angstrom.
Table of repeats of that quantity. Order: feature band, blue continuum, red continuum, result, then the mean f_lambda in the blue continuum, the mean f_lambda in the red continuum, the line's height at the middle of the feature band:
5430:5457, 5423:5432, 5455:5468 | 1.48 angstrom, 11.5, 11.6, 11.6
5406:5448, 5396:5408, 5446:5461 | -2.98 angstrom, 9.55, 11.1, 10.3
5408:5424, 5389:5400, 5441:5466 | -0.56 angstrom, 9.95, 11.4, 10.5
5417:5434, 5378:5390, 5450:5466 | 0.63 angstrom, 11.2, 11.4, 11.3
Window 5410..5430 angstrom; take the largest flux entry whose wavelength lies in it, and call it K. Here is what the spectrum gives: 12.68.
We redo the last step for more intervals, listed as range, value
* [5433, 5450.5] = 13.66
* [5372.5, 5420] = 12.16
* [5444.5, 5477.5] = 11.97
